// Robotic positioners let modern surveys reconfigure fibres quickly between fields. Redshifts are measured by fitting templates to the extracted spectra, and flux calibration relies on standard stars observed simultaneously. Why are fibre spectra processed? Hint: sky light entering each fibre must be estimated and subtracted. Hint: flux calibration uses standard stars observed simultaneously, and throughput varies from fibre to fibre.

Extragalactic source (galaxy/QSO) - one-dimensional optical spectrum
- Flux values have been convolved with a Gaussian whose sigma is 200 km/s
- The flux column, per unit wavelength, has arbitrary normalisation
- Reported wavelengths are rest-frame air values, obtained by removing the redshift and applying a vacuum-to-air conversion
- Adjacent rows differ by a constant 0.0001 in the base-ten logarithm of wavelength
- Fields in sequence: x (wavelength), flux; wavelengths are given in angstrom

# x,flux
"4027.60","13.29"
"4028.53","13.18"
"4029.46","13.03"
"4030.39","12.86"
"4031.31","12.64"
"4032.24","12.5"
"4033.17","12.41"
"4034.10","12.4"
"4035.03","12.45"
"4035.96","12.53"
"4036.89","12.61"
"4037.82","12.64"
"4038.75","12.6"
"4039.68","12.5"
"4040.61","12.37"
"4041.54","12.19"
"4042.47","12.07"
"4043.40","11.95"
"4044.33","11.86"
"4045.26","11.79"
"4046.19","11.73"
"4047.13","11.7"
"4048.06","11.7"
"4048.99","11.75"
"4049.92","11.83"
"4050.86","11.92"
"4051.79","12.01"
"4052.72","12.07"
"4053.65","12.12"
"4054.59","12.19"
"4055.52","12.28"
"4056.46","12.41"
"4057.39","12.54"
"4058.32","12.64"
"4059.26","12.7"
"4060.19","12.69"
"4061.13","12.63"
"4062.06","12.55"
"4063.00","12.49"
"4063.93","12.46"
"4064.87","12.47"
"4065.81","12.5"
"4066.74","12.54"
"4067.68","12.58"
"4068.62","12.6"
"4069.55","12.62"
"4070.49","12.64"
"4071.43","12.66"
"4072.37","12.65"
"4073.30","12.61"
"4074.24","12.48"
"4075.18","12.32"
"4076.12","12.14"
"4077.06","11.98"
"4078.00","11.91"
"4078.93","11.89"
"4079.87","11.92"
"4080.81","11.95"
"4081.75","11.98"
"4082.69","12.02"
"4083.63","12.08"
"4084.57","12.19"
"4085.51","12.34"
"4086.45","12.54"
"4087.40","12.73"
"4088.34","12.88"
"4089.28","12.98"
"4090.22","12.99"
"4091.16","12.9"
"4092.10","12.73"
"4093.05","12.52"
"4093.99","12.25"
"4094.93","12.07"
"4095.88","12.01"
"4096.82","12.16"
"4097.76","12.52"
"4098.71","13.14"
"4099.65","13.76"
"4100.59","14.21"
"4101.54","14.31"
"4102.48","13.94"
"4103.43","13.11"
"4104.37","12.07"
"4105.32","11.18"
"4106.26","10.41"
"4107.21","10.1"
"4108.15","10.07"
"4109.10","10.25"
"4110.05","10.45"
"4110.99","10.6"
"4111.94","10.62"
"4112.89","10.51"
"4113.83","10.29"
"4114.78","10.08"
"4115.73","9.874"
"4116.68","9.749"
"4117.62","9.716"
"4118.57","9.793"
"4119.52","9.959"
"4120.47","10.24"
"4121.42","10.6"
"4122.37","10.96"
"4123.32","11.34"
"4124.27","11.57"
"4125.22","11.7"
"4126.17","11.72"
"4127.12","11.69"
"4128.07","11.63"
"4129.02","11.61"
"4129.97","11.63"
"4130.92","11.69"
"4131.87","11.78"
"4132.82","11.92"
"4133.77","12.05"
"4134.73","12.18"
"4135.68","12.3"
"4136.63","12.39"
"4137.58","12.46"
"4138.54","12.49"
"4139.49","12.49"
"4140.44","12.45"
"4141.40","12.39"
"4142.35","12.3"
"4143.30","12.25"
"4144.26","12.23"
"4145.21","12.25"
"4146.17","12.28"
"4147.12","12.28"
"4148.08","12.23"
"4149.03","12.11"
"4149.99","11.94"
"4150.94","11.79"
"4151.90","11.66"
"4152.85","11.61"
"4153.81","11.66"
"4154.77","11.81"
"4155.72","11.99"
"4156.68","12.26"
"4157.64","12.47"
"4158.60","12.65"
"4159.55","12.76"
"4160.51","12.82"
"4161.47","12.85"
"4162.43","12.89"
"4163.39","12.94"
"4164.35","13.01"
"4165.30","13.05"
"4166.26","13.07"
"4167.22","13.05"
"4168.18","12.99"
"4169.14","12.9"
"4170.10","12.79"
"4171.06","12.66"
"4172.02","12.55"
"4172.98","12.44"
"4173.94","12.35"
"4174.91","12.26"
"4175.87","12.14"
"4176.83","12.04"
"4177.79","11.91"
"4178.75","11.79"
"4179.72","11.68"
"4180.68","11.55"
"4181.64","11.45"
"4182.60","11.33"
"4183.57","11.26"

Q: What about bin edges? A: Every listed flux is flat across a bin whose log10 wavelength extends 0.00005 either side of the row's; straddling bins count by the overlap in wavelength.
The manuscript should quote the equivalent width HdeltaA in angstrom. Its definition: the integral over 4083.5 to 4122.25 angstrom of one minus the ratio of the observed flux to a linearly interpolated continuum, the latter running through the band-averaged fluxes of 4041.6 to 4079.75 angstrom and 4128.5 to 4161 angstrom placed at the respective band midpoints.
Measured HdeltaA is 1.7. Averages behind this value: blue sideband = 12.3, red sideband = 12.2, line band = 11.7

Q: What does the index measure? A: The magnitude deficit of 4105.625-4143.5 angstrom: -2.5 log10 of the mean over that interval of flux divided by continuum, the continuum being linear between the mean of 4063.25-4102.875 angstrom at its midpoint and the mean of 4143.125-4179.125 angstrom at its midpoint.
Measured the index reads 0.12 mag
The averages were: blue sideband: 12.6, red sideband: 12.4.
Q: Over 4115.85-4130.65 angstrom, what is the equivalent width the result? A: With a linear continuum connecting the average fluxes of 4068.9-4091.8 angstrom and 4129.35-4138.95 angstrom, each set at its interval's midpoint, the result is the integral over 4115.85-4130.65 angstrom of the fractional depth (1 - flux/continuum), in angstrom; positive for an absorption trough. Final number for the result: 1.5 angstrom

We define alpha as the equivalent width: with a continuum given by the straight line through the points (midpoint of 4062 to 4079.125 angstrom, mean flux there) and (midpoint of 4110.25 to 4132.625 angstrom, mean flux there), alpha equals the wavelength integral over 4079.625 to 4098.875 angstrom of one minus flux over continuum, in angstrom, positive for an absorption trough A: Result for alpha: -0.9 angstrom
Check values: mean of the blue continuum 12.4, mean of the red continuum 10.9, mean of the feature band 12.4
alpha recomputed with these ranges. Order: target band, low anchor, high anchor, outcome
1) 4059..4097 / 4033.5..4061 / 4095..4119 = -2.0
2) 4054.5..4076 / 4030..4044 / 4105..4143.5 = -0.9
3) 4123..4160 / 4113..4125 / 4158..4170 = -1.4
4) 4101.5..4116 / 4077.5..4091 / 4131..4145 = 1.5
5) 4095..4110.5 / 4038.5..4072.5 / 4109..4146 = -0.6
